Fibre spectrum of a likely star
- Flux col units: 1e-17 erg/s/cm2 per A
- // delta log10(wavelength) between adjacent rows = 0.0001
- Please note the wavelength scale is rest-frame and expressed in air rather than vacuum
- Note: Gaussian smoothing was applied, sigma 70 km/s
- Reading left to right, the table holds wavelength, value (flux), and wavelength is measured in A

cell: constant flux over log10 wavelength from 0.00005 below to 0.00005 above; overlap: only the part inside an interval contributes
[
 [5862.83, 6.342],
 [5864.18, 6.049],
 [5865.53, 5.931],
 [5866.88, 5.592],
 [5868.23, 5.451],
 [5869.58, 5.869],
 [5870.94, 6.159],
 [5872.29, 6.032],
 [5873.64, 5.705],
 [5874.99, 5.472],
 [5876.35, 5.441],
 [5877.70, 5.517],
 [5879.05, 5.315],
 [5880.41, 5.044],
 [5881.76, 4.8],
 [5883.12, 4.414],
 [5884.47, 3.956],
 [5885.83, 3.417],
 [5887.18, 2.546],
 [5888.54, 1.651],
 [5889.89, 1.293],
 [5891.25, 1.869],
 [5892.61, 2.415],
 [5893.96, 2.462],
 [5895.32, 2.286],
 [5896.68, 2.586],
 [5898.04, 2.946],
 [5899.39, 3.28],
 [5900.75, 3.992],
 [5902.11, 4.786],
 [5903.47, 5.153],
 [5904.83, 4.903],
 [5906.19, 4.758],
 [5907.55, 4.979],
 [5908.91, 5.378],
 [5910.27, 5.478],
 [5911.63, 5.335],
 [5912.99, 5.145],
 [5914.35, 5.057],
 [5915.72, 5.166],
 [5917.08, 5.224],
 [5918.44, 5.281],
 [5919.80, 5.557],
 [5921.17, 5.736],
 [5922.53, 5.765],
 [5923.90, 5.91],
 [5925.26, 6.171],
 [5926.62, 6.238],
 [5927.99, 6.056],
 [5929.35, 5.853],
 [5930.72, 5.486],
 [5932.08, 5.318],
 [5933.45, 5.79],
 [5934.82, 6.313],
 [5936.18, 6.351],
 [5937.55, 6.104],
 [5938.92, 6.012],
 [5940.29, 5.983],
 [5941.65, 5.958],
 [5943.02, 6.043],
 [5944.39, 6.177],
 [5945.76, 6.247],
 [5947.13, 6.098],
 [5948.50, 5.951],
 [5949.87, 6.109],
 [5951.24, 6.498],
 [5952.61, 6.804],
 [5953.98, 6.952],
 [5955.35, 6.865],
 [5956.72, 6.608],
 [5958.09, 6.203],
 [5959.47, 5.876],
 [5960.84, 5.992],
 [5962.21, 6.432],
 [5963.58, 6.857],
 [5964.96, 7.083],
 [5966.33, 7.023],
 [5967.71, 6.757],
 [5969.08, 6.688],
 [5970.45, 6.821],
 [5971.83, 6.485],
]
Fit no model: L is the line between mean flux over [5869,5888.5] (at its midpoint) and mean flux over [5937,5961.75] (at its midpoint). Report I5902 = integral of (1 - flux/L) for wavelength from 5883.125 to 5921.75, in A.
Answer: 9.7 A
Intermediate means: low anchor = 4.86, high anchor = 6.25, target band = 4.03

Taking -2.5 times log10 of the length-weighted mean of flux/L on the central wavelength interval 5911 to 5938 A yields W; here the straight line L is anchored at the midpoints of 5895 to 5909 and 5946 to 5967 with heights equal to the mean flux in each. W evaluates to -0.12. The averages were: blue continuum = 4.09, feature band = 5.69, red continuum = 6.49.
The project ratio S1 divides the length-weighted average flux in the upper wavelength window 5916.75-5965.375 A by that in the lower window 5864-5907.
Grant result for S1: 1.43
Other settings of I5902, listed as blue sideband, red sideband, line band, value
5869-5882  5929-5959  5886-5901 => 8.5 A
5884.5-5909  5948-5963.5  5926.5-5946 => -2.2 A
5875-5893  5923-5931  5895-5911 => 1.7 A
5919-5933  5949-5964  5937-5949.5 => 0.2 A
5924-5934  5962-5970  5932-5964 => 0.6 A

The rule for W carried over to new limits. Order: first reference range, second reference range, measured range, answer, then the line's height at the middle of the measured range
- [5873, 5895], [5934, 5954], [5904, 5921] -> -0.06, 4.95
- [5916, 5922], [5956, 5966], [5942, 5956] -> -0.03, 6.17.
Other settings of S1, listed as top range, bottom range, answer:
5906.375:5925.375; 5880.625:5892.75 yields 1.78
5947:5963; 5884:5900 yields 2.51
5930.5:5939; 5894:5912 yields 1.41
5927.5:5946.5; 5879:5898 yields 1.95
